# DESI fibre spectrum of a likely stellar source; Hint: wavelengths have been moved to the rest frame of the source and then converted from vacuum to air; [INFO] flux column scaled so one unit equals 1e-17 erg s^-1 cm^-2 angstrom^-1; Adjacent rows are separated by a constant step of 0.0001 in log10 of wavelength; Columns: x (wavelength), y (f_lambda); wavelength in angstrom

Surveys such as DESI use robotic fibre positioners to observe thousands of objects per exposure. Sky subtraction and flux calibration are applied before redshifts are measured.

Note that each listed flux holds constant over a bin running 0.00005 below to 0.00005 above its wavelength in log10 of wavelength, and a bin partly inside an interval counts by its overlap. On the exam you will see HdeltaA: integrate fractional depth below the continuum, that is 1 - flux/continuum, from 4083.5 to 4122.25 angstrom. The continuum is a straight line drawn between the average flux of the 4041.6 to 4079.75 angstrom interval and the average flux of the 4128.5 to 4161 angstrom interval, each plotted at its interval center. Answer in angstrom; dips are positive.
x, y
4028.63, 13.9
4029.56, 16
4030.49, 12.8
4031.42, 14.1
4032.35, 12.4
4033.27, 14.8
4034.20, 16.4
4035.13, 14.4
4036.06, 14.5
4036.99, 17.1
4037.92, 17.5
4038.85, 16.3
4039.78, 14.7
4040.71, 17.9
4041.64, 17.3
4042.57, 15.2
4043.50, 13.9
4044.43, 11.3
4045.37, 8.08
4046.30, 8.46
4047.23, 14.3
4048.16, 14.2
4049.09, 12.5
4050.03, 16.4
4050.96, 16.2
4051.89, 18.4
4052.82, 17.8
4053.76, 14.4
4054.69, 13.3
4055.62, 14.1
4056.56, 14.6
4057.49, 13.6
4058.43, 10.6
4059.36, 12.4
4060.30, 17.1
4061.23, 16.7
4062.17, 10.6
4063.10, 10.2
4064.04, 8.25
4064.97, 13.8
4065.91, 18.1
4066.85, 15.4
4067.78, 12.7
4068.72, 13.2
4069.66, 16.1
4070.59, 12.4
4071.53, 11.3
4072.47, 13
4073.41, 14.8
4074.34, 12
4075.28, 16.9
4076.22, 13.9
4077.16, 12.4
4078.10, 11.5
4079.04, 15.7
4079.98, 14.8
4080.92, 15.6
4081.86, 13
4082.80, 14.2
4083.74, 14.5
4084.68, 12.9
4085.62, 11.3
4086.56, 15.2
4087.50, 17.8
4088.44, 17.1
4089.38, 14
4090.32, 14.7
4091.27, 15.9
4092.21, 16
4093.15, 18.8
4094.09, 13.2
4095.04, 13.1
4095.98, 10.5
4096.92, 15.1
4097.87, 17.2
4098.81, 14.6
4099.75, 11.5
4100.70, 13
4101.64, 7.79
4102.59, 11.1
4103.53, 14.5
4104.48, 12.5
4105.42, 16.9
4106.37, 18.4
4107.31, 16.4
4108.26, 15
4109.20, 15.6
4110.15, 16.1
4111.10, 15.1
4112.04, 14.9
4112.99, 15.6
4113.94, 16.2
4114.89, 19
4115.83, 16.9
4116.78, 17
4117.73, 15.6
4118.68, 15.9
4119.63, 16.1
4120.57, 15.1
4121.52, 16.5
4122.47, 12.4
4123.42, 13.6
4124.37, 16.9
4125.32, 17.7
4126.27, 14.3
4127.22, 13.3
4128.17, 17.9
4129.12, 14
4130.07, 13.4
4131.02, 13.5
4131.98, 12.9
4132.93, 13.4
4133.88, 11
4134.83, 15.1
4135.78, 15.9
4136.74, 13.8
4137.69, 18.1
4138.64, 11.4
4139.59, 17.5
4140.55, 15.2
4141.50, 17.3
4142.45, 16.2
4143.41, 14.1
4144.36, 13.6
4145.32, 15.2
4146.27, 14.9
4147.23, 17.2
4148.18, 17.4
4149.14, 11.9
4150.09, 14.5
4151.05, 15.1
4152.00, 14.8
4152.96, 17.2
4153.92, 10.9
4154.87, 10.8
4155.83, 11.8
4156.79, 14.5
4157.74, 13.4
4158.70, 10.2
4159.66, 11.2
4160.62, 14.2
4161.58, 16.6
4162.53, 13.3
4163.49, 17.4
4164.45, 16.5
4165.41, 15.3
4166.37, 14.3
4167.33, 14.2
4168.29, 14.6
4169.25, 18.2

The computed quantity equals -2.9 angstrom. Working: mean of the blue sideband 13.7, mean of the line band 15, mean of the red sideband 14.2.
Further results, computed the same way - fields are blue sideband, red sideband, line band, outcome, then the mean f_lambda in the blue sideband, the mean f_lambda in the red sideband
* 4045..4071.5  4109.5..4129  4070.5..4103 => 1.6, 13.7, 15.8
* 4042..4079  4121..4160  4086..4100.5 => -1.0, 13.6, 14.4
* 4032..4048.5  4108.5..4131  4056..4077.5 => 1.9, 14.4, 15.6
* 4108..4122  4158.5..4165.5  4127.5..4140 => 0.8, 16.1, 14.4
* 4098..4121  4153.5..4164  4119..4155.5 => -2.0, 15.1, 13.1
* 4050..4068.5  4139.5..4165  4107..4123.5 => -1.6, 14.2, 14.5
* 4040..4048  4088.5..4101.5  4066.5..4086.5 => 0.4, 13.4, 14.3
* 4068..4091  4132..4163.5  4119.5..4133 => -0.5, 14.1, 14.3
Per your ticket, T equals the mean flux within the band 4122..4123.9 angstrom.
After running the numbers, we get 13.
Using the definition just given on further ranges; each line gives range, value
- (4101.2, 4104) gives 11.2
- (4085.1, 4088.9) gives 15.3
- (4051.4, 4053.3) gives 18.1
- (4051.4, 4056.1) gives 15.6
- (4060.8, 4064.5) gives 11.4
